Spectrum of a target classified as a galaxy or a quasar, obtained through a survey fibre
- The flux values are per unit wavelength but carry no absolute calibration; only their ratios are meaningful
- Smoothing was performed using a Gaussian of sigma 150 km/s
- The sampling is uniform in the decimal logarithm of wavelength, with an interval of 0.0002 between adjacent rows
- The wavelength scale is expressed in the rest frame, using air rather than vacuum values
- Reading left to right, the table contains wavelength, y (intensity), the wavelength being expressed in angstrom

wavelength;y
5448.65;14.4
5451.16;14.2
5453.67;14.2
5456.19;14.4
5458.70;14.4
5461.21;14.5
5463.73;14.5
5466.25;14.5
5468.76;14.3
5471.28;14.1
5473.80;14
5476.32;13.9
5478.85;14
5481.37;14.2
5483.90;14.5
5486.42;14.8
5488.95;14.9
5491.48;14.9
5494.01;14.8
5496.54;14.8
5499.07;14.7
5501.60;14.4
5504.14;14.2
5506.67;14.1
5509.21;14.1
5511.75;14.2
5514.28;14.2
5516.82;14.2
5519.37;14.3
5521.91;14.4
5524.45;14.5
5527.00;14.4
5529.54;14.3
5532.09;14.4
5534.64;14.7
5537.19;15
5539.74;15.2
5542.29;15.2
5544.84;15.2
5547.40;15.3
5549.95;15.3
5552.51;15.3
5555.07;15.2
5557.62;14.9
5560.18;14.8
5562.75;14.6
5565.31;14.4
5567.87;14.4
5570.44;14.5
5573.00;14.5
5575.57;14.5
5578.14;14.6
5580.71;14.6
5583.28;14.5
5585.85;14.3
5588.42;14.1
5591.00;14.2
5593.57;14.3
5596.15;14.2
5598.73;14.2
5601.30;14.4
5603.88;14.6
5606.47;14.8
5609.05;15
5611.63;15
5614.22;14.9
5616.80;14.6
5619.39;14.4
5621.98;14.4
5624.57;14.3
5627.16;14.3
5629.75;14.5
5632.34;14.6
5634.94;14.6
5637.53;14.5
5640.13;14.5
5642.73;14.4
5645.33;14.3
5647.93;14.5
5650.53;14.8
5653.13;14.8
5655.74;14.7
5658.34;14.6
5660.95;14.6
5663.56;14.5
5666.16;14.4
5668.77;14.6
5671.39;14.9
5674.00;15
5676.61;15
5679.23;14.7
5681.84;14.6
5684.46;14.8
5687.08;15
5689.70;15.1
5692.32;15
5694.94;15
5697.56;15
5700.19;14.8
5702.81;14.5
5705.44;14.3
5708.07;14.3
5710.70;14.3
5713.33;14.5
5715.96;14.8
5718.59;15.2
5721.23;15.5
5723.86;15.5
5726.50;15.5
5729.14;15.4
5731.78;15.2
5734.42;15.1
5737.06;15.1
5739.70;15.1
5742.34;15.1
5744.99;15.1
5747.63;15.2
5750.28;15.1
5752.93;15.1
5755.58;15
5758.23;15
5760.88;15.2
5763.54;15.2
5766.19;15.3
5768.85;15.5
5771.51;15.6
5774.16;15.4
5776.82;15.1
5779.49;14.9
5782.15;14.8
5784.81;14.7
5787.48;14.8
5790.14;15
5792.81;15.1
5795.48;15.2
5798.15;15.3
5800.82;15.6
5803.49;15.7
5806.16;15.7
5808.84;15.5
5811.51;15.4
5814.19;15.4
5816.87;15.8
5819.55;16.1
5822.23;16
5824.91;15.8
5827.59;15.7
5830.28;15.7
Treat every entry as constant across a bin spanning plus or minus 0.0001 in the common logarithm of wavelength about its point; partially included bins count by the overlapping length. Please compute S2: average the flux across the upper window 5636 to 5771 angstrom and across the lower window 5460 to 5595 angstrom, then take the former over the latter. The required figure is 1.0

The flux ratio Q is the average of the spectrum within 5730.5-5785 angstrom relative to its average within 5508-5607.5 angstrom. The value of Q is 1.0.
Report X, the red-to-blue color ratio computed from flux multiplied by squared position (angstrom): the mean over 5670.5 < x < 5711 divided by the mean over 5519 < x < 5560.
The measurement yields 1.0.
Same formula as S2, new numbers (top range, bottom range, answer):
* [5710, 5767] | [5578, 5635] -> 1.04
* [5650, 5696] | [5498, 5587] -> 1.01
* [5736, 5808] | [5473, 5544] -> 1.05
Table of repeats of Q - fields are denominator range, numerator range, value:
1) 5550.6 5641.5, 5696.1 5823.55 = 1.04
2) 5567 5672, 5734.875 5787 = 1.04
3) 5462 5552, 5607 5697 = 1.01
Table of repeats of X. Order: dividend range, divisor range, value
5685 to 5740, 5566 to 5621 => 1.08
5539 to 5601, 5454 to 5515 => 1.05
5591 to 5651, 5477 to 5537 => 1.05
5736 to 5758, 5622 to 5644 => 1.09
